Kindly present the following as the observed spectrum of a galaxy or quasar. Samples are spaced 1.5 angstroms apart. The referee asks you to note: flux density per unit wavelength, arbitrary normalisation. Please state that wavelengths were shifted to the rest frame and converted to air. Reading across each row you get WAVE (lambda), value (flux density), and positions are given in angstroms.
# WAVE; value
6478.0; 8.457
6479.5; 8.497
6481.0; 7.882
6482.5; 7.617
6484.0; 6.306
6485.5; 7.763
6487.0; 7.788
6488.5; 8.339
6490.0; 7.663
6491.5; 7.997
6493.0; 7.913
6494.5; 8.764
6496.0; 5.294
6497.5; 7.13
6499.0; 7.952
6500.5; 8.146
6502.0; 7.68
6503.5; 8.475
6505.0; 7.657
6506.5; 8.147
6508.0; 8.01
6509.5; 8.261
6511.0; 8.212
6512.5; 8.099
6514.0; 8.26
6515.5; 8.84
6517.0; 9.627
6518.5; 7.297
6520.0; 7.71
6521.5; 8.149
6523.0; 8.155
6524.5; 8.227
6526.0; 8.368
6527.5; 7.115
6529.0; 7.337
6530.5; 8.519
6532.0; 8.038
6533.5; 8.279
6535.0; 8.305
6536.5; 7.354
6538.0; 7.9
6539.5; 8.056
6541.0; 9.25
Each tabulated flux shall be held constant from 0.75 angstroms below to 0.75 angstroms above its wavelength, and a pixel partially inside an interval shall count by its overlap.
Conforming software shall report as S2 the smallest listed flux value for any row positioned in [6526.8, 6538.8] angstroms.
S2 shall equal 7.115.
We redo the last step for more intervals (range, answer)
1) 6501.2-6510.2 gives 7.657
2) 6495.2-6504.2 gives 5.294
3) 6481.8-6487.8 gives 6.306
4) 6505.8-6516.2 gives 8.01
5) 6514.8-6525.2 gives 7.297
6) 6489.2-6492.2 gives 7.663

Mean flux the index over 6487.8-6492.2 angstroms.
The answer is 8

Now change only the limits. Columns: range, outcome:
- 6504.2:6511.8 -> 8.06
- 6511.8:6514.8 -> 8.19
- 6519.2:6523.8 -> 8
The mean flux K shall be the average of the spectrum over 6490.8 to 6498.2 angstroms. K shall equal 7.42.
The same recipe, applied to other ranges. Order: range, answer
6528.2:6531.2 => 7.9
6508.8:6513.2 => 8.19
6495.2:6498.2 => 6.24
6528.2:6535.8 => 8.08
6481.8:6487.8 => 7.37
